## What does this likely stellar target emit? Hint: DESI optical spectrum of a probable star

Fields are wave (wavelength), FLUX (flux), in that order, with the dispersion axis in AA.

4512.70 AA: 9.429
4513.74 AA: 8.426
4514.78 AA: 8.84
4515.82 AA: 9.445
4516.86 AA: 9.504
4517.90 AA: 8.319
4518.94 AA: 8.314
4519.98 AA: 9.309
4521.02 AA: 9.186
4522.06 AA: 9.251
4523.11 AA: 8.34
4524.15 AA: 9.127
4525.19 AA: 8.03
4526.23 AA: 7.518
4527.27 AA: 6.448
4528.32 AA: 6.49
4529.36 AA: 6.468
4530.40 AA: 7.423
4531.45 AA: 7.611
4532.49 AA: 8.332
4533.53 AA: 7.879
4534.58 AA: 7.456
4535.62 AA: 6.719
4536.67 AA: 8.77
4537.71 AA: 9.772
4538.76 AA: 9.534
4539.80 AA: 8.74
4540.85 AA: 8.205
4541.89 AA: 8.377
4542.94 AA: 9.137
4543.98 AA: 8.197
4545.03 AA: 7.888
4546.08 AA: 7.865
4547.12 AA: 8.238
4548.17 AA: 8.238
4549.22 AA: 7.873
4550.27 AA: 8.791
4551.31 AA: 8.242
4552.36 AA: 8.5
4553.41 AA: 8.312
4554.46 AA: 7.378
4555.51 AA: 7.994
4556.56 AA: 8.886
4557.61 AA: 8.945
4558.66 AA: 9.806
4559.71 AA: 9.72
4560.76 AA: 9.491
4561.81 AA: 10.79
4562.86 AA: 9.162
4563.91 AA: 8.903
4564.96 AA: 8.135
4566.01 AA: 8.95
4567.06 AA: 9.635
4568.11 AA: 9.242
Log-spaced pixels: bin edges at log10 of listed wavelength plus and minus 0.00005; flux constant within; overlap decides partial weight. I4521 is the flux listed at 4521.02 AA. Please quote 9.186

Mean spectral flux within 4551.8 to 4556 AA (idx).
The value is 8.04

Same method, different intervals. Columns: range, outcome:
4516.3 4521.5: 8.93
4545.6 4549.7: 8.06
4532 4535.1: 7.88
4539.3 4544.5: 8.54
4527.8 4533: 7.27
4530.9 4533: 7.95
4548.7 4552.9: 8.36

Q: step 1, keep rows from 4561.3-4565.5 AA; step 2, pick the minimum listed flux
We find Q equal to 8.135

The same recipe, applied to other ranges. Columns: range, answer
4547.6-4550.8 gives 7.873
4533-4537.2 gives 6.719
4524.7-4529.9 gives 6.448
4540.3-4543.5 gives 8.205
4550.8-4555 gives 7.378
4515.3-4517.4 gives 9.445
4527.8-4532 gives 6.468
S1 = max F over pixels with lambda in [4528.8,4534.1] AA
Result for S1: 8.332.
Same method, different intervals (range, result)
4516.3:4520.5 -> 9.504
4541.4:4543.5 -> 9.137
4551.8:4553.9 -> 8.5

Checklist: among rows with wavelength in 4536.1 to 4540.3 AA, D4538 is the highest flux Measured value 9.772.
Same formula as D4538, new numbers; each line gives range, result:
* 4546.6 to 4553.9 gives 8.791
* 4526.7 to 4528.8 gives 6.49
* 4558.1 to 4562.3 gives 10.79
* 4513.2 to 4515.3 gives 8.84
